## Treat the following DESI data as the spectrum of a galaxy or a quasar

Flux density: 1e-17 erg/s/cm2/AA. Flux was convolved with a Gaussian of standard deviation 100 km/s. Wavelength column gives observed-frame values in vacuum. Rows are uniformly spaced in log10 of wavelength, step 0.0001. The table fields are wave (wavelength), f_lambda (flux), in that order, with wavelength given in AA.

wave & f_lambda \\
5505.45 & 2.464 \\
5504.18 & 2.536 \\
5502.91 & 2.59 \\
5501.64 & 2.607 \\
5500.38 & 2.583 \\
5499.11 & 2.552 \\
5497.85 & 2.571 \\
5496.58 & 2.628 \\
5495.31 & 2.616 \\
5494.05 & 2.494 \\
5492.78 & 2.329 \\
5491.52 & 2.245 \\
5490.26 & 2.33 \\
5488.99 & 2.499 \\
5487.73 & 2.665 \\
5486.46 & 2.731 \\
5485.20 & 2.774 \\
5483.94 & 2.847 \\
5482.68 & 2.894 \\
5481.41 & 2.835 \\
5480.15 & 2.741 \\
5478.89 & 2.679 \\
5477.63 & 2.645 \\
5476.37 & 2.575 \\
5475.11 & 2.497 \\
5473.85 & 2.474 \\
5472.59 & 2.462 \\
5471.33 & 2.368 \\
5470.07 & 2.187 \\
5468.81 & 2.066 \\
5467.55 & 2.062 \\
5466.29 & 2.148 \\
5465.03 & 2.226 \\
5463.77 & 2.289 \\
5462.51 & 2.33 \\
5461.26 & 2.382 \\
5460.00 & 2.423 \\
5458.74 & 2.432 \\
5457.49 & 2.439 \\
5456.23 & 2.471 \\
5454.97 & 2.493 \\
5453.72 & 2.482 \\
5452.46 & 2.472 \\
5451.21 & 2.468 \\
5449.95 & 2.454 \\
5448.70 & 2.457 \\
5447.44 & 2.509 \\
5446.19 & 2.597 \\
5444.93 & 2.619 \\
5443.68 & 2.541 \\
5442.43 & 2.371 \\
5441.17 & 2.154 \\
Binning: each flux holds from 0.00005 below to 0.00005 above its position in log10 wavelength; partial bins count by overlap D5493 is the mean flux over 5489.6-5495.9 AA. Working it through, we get 2.4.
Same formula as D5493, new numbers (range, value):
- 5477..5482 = 2.73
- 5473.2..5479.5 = 2.58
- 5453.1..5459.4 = 2.46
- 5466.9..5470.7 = 2.1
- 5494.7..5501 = 2.59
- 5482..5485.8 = 2.84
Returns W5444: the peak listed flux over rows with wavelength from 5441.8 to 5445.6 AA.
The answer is 2.619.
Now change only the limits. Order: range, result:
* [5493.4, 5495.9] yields 2.616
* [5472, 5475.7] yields 2.497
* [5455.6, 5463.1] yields 2.471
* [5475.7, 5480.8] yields 2.741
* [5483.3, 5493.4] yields 2.847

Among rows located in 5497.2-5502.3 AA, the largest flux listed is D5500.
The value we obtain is 2.607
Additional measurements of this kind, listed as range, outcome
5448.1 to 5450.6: 2.457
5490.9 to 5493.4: 2.329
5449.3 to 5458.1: 2.493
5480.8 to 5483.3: 2.894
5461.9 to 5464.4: 2.33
